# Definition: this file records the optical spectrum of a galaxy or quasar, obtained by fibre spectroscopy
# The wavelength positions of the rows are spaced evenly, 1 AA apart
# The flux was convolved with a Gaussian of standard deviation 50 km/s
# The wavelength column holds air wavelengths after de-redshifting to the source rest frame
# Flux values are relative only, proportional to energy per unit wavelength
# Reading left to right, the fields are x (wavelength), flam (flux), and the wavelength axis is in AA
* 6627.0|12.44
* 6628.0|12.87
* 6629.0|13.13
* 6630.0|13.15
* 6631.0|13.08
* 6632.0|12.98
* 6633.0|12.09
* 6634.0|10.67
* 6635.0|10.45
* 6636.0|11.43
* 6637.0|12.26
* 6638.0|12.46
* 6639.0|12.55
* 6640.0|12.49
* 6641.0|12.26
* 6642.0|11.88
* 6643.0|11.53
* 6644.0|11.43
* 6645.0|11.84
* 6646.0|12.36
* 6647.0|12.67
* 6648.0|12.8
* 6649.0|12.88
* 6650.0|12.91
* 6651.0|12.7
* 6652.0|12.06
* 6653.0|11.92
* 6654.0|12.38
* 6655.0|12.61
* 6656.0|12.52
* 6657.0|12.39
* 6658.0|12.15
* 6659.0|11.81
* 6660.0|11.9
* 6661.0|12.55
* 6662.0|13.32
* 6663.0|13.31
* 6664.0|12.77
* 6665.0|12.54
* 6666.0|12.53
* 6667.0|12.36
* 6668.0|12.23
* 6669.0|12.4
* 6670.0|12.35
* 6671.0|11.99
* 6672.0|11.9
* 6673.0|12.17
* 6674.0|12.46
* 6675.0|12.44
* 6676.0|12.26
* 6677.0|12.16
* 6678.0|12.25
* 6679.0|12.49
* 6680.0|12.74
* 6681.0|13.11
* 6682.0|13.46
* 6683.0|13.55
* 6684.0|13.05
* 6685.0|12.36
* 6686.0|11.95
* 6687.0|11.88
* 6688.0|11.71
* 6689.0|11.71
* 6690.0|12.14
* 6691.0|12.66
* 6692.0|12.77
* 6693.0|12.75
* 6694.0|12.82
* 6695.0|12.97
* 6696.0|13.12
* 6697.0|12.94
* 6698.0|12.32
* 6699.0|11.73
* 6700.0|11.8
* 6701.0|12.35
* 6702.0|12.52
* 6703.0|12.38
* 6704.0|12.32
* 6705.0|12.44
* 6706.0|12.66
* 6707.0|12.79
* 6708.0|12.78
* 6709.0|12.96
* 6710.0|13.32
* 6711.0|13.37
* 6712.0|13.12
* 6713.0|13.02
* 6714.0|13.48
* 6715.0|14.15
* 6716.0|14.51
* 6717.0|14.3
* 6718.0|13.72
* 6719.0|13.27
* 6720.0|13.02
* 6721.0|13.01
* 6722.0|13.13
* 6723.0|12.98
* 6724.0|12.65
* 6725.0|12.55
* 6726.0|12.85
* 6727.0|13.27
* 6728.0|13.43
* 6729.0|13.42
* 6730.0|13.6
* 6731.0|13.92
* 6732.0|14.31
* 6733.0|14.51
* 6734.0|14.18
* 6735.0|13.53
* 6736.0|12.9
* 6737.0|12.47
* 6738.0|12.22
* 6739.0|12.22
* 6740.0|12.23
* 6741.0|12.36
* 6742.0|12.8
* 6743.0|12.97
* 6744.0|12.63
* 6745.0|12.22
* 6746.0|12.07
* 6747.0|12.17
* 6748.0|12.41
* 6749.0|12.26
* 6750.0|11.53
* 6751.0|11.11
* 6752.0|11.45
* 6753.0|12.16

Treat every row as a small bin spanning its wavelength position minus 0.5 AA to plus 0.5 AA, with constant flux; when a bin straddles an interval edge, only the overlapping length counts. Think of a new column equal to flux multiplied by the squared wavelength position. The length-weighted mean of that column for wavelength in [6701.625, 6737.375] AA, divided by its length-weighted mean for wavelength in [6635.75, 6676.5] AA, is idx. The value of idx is 1.09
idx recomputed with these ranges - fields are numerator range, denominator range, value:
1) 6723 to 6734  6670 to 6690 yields 1.10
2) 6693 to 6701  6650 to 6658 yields 1.02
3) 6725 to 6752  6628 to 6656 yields 1.07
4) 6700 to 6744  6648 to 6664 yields 1.07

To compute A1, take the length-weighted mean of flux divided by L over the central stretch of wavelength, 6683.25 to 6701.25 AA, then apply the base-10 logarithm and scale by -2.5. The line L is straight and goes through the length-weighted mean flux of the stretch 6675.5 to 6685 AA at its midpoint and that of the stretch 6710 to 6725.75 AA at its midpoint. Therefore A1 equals 0.05 mag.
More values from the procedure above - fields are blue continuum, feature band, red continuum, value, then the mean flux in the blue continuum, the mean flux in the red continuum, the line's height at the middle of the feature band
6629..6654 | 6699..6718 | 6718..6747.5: -0.02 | 12.2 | 13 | 12.8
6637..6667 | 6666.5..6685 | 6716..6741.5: 0.01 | 12.4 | 13.2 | 12.7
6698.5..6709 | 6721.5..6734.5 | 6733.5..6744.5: -0.07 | 12.4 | 12.8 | 12.7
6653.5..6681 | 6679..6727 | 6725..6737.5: 0.02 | 12.4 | 13.5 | 13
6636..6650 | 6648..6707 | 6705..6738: 0.02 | 12.3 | 13.3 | 12.7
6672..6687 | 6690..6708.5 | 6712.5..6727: 0.03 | 12.6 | 13.3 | 12.9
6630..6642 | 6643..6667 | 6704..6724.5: 0.00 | 12.1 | 13.2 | 12.4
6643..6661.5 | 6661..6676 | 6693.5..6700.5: -0.01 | 12.3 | 12.5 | 12.4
